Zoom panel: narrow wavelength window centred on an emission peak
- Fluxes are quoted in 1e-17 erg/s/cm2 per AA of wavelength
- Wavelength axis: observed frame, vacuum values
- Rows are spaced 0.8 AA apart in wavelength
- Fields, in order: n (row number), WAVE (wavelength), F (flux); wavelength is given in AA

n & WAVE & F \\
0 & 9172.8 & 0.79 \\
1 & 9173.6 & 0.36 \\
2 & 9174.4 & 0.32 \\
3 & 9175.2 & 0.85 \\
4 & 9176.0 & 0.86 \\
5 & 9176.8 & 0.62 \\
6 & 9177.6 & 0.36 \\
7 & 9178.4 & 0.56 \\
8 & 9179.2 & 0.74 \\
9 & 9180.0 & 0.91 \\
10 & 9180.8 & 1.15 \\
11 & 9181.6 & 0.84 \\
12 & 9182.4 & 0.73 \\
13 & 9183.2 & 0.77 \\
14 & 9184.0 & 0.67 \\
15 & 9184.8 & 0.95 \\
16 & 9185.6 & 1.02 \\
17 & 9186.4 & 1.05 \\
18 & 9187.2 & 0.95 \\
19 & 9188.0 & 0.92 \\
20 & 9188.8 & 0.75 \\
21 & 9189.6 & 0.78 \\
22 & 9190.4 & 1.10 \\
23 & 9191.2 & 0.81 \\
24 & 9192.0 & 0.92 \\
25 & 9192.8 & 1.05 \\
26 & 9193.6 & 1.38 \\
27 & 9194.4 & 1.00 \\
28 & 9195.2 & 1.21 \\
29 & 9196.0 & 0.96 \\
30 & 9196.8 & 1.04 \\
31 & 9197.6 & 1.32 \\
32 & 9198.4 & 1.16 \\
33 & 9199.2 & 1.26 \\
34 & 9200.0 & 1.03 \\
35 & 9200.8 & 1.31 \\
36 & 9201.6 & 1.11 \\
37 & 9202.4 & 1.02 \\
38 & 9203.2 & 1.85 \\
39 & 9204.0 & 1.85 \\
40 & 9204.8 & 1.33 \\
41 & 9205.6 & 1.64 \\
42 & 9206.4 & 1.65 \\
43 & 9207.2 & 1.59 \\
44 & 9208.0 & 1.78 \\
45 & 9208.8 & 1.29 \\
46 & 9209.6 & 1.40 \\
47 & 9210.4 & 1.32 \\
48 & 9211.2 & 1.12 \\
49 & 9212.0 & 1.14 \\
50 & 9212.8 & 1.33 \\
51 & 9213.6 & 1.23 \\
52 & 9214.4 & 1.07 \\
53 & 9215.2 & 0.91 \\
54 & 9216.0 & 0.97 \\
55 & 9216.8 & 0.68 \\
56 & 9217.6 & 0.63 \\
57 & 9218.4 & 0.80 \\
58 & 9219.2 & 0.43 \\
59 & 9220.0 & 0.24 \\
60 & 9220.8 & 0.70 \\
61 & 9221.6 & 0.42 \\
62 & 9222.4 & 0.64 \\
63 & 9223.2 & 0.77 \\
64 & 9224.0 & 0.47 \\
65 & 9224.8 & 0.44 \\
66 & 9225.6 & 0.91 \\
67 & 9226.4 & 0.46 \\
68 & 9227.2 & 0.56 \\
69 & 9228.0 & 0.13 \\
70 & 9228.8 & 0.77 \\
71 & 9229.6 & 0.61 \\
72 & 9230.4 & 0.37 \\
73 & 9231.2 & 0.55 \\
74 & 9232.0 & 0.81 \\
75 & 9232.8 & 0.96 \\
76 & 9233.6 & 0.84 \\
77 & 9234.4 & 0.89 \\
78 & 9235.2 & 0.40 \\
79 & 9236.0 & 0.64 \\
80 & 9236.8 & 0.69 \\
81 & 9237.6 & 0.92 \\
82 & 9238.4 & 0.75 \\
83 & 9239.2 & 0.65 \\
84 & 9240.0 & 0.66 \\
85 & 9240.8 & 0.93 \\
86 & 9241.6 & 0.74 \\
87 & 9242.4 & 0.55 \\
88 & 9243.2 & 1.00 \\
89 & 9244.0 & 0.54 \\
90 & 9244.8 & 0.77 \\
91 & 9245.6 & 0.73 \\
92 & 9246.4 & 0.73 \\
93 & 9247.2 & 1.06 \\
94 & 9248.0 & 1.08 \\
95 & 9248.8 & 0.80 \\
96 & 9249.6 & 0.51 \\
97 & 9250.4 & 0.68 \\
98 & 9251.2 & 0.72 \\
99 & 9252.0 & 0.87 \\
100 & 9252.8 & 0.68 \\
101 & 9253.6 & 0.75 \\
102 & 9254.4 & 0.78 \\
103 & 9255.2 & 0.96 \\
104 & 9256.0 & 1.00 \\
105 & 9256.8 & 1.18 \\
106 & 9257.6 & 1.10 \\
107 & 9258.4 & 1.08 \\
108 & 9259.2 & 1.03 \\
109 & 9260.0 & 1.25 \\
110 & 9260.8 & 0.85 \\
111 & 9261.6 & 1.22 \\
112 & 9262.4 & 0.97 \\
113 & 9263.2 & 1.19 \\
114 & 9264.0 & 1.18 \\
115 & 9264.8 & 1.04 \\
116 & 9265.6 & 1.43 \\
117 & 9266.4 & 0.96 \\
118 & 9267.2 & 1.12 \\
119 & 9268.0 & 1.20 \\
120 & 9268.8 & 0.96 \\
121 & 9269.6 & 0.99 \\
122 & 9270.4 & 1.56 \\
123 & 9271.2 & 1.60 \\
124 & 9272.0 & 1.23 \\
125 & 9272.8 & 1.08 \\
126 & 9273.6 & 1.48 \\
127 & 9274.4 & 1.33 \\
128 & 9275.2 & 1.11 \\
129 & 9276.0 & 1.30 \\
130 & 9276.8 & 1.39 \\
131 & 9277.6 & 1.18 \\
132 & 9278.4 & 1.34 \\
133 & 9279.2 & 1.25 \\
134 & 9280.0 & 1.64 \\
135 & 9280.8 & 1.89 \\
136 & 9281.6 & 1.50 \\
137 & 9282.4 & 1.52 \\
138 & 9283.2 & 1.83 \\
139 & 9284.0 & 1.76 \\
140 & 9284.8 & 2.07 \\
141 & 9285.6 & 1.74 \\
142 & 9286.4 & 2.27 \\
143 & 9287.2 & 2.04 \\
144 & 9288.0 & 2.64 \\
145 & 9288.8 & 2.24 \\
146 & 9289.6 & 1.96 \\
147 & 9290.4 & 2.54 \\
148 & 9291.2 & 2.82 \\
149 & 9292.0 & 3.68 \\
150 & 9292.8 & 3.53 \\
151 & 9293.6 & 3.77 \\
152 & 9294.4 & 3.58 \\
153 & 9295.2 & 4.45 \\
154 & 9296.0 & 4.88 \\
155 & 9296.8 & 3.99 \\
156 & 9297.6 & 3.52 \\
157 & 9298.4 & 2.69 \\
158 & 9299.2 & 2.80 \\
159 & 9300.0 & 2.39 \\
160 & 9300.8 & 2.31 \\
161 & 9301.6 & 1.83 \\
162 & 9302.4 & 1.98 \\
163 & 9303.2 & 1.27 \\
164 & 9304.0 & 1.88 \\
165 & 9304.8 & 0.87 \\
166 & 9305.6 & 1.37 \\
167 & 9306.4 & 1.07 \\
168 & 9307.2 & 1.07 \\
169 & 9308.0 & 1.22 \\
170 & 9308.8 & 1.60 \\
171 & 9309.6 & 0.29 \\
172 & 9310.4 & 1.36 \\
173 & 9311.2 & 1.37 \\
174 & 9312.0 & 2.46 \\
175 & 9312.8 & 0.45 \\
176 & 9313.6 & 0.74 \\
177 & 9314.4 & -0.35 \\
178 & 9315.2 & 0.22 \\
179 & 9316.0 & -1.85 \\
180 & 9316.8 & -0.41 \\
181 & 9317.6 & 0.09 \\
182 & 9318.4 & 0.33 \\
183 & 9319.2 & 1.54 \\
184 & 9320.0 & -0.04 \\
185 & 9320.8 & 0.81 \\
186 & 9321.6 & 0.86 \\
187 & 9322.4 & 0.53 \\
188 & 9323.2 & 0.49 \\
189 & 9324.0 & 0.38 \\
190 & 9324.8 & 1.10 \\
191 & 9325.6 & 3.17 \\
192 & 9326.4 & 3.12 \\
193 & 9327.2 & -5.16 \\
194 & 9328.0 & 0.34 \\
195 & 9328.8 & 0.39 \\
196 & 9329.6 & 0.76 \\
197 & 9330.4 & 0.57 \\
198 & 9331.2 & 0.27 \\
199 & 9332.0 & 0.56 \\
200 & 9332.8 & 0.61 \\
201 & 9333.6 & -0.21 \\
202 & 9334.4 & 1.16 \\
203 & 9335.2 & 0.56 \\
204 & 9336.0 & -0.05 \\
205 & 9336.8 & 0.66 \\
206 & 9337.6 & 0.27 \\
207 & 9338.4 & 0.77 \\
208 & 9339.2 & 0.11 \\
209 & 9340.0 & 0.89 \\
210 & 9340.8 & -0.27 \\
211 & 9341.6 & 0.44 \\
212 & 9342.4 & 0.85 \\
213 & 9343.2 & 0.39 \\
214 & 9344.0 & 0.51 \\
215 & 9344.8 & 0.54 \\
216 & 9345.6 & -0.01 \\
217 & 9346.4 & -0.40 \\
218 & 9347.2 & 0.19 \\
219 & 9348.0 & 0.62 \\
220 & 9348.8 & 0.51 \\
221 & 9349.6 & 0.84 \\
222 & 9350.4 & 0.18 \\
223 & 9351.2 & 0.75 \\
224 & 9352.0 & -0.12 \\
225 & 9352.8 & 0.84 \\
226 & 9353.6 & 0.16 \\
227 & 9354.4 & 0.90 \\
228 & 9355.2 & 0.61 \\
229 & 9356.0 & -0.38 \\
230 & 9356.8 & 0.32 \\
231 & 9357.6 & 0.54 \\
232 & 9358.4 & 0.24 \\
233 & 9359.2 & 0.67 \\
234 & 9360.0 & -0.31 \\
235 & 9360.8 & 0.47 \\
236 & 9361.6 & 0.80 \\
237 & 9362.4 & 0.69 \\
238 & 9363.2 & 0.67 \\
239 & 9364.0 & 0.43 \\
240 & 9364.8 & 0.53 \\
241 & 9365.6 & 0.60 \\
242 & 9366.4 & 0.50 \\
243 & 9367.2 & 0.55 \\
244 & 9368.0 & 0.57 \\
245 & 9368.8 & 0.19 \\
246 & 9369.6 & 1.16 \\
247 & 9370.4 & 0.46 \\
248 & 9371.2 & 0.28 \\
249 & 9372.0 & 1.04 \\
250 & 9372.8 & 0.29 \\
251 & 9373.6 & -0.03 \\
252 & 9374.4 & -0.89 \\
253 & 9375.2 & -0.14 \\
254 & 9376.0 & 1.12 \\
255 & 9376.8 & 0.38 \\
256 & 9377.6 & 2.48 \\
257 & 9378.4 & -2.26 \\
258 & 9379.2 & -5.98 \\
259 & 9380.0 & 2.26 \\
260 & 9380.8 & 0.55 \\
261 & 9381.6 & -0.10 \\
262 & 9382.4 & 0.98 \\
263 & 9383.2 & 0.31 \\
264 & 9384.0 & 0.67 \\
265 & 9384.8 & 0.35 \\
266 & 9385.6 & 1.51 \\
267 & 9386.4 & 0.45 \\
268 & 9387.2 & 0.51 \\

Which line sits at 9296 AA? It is [O III]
